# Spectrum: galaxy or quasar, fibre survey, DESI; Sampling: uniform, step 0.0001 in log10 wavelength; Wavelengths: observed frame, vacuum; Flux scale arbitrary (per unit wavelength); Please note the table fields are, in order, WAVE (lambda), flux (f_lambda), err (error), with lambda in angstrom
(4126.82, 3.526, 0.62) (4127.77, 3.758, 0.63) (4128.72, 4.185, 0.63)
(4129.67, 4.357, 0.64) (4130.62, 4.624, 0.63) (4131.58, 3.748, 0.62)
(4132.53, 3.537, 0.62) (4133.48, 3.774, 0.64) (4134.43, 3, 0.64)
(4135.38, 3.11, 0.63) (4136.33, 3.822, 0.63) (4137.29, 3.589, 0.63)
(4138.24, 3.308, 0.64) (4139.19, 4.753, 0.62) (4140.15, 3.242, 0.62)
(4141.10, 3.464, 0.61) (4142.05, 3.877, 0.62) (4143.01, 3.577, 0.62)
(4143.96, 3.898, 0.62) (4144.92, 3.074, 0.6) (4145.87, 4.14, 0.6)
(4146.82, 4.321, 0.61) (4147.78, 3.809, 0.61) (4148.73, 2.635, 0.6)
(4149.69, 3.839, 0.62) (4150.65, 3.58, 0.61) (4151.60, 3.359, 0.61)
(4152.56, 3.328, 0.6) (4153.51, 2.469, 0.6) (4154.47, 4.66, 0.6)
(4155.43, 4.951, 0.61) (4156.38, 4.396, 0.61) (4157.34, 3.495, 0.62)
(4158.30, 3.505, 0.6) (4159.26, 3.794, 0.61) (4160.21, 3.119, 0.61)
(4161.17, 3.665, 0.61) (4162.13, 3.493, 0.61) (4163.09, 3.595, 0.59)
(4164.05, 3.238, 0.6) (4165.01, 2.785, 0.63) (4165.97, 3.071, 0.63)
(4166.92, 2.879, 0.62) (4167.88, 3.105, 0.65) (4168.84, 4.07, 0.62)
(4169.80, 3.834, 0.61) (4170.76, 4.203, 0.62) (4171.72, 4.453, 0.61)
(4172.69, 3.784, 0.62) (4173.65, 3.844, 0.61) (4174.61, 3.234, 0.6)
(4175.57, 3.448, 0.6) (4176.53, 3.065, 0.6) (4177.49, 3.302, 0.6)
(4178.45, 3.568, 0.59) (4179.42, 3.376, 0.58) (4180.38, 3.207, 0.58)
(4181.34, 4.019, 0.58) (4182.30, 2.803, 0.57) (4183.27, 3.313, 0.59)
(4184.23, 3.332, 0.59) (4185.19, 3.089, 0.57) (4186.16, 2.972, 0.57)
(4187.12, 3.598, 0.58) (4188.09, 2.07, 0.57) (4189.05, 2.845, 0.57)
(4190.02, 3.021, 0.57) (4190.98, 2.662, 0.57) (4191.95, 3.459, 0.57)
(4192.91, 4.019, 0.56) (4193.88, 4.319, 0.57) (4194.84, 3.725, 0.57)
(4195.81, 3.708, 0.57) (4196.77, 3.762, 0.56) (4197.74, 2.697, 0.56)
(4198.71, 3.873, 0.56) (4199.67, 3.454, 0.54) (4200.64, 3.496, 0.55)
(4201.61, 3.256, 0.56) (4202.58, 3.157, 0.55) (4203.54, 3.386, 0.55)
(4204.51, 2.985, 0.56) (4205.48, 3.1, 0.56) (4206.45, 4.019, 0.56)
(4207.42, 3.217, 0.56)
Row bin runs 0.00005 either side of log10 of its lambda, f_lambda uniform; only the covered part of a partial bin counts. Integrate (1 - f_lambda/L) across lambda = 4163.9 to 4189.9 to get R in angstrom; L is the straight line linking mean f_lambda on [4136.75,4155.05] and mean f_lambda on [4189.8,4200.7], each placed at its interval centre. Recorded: 1.6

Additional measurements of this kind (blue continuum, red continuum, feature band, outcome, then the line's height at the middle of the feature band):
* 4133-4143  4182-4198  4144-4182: -1.59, 3.44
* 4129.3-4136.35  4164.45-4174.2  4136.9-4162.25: -0.08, 3.67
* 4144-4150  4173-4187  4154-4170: -0.50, 3.51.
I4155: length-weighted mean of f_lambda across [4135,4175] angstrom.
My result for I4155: 3.63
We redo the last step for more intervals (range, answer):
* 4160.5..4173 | 3.54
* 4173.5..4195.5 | 3.31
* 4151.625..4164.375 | 3.66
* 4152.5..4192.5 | 3.43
